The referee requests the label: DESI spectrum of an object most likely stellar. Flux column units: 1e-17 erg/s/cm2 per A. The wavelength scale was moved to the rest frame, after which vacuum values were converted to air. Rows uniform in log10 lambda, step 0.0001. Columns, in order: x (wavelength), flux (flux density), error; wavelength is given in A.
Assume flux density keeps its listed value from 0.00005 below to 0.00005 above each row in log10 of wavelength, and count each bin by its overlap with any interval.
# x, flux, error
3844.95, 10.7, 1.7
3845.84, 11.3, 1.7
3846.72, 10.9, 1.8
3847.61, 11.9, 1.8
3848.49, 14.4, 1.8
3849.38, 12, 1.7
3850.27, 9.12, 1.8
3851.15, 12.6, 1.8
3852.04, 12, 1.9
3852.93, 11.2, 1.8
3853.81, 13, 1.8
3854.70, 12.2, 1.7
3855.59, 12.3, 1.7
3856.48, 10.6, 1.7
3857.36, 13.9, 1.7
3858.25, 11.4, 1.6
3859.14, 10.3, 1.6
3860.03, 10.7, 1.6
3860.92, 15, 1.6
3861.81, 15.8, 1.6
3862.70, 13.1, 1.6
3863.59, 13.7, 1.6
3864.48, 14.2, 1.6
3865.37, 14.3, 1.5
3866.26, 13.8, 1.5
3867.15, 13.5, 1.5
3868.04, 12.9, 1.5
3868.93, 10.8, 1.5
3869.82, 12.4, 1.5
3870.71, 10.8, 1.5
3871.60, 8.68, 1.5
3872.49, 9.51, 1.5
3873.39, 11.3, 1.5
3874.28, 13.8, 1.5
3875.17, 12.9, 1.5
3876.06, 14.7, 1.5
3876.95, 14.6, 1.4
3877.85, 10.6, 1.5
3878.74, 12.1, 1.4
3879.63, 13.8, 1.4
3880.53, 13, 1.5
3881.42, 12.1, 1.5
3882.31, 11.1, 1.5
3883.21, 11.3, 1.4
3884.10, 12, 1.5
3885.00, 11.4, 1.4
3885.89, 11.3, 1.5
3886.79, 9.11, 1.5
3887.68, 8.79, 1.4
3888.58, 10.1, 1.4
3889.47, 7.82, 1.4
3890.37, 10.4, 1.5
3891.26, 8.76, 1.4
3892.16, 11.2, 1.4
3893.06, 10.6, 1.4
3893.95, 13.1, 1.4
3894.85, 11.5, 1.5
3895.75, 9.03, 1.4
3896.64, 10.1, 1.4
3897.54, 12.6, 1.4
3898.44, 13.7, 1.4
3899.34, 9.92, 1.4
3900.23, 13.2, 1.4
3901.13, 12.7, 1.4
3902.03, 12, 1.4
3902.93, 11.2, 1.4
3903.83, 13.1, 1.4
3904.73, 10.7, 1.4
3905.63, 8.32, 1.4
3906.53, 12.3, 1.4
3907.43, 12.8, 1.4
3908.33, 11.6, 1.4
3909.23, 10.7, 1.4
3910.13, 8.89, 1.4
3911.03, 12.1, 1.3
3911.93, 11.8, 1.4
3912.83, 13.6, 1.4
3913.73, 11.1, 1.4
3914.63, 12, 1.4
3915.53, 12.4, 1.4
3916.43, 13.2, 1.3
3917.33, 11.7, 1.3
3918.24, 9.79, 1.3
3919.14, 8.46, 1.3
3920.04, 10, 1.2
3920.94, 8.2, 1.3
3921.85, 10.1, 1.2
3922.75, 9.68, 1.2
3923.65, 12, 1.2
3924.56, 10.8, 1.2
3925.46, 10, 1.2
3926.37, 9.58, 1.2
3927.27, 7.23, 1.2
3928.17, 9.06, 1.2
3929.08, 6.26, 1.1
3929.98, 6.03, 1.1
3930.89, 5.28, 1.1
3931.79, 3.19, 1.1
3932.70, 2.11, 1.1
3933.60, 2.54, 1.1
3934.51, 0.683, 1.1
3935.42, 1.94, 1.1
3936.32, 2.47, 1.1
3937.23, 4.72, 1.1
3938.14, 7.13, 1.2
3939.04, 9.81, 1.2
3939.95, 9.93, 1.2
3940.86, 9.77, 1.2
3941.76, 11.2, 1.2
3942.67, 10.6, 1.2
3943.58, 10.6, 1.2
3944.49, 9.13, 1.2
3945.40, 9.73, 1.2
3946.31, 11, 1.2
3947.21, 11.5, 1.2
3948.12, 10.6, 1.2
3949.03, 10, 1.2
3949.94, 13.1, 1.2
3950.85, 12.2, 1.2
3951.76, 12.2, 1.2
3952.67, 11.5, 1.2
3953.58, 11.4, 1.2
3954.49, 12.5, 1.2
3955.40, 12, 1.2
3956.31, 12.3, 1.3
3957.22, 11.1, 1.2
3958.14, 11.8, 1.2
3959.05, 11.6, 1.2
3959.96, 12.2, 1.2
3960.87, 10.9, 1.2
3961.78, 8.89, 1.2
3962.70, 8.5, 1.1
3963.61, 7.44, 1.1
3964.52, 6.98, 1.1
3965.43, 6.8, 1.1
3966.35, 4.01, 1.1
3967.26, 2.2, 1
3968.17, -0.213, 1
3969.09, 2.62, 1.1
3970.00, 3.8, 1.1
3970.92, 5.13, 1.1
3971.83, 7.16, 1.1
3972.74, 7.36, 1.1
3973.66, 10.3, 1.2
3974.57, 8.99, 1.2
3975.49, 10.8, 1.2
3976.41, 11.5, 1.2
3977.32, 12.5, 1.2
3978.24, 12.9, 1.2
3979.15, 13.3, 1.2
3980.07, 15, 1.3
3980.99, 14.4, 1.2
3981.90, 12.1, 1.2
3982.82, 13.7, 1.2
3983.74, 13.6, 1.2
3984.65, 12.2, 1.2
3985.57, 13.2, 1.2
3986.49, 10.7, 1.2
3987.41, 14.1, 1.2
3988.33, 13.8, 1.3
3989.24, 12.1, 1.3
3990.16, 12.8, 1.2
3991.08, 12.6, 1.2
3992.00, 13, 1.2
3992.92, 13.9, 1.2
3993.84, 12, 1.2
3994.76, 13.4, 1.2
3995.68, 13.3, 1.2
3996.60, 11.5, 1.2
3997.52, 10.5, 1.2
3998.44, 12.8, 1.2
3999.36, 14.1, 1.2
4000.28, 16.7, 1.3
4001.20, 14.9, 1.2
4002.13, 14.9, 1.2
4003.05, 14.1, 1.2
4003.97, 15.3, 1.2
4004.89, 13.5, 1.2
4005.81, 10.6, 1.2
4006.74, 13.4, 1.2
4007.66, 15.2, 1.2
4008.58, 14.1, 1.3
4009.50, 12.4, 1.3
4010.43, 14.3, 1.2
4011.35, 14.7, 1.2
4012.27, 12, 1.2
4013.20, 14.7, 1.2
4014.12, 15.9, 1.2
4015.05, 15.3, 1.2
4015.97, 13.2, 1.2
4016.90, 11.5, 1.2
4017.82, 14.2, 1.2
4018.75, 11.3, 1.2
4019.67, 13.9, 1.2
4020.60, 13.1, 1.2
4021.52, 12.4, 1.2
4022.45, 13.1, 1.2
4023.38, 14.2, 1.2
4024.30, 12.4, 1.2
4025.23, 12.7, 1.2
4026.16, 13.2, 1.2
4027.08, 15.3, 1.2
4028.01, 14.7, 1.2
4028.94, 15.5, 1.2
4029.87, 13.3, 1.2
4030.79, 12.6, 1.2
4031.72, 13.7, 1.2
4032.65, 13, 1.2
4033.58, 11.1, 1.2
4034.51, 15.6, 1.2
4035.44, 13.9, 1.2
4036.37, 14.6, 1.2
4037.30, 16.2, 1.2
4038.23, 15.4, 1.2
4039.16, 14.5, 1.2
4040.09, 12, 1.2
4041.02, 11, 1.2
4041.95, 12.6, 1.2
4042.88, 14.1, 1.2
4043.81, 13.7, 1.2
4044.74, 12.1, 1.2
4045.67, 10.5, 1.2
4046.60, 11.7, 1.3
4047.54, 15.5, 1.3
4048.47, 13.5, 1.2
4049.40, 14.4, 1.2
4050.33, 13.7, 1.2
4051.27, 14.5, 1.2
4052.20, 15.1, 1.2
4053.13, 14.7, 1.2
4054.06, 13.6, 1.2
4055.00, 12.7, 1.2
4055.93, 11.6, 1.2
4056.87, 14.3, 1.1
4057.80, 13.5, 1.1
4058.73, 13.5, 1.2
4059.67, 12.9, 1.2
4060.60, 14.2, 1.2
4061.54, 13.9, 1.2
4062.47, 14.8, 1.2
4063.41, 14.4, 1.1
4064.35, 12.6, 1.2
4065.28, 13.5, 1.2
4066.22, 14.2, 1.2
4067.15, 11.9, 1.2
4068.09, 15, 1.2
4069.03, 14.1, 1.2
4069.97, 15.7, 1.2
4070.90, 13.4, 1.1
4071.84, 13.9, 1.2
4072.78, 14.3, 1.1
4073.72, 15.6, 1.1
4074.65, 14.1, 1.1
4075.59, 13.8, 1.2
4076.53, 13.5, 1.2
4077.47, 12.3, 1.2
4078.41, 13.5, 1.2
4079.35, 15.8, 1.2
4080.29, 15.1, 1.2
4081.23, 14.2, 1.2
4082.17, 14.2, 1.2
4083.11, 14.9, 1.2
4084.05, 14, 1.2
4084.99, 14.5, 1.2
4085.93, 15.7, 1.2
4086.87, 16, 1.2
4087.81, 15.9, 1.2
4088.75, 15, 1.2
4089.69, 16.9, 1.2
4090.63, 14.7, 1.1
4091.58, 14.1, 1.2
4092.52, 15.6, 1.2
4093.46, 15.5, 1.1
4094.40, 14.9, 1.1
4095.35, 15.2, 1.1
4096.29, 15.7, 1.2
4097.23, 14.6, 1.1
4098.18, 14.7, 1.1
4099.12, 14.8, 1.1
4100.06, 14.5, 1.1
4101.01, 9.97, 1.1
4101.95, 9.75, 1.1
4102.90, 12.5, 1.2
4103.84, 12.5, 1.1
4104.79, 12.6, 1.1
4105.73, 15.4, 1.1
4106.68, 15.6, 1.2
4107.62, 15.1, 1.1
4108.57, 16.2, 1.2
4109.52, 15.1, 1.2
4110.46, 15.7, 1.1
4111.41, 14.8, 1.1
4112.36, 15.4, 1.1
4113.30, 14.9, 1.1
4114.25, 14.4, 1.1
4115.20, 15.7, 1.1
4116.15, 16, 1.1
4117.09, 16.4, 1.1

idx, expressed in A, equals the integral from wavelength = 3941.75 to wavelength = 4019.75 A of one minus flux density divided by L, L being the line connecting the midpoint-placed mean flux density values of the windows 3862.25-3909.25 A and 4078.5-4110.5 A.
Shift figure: 9.1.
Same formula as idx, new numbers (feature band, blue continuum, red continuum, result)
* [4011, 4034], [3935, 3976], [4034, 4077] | -2.6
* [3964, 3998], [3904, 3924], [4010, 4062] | 5.7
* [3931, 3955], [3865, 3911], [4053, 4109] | 7.5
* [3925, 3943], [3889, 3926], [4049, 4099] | 8.0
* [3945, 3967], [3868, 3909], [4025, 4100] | 3.7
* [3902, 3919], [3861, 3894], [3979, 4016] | 1.2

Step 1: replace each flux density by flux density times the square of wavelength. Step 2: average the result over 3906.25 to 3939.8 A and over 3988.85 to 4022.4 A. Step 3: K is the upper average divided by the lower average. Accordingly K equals 1.62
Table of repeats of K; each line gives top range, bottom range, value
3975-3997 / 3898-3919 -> 1.15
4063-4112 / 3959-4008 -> 1.36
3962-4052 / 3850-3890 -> 1.10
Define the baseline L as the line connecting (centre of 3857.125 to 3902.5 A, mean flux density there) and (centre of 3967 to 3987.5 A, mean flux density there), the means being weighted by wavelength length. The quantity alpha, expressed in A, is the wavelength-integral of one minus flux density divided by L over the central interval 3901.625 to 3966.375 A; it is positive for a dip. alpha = 7.05 A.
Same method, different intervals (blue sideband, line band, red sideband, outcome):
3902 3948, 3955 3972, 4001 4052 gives 4.96 A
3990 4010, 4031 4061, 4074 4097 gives 1.33 A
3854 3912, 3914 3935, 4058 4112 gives 6.81 A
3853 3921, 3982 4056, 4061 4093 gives 0.74 A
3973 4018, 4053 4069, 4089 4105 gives 0.17 A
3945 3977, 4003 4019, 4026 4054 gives -2.16 A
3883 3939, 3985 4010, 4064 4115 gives -2.84 A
